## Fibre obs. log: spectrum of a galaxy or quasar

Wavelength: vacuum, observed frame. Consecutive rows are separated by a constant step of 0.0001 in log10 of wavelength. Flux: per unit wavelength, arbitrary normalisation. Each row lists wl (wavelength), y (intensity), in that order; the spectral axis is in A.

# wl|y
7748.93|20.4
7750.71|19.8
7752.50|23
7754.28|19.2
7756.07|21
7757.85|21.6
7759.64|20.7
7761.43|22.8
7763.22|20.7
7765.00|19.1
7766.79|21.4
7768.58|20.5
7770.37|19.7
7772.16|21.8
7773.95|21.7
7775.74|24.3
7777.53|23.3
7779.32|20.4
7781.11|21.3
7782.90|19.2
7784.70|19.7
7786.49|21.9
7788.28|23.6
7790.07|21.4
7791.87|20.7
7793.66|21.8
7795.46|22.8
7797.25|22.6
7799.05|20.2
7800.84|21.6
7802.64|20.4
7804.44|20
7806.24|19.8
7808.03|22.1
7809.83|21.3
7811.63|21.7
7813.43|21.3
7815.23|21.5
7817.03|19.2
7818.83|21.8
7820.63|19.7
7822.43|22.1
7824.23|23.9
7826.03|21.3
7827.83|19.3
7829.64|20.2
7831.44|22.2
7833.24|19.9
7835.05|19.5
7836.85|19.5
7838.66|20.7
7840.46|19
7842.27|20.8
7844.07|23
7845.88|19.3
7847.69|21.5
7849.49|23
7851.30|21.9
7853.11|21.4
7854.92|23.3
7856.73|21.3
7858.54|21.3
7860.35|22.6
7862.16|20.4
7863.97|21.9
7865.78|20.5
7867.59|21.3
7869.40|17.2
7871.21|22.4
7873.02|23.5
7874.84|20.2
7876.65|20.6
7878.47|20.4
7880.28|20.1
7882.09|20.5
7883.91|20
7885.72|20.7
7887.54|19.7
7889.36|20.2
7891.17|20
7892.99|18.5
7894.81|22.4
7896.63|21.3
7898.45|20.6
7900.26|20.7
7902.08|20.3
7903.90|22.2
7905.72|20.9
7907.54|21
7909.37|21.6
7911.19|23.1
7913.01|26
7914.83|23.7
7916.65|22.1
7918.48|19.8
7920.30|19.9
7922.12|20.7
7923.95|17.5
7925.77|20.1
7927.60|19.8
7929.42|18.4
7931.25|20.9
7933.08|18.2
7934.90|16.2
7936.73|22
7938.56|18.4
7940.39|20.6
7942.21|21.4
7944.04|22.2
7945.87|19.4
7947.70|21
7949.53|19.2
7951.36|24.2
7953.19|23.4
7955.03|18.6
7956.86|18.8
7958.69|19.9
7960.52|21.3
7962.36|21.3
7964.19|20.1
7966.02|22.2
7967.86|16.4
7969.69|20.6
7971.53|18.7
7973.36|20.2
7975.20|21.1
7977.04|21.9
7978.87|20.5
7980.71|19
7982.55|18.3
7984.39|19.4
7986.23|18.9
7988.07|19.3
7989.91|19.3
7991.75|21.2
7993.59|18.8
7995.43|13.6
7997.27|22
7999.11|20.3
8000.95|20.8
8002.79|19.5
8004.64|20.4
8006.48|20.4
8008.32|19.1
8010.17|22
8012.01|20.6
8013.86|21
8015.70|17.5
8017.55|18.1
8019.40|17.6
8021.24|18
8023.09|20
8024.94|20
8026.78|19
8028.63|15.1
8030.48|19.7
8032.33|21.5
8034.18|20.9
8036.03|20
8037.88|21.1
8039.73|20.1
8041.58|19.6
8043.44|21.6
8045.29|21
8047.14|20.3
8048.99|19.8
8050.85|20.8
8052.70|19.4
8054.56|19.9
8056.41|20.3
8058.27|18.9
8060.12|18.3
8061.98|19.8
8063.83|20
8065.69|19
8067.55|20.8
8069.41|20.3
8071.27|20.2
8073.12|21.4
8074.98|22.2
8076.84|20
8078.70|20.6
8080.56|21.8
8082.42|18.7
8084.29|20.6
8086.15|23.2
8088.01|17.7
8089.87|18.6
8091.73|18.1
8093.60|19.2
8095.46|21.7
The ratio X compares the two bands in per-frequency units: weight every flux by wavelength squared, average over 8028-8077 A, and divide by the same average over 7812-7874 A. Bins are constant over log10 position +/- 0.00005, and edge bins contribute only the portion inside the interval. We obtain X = 1.0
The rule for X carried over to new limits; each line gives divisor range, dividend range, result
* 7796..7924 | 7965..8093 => 0.98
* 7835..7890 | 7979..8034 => 0.96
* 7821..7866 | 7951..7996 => 0.97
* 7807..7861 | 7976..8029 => 0.96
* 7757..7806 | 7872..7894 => 0.98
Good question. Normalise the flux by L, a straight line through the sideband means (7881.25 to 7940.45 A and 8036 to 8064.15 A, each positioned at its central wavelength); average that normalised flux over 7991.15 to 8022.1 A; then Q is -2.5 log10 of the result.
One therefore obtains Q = 0.04 mag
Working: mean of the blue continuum 20.5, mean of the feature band 19.5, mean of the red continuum 20.1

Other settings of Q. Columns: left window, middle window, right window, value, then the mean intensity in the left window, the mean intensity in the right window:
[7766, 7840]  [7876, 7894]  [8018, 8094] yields 0.04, 21.1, 19.9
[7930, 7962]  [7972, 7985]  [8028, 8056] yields 0.01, 20.3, 20.1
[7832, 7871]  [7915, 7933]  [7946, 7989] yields 0.03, 21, 20.2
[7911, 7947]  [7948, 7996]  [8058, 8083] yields 0.03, 20.5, 20.2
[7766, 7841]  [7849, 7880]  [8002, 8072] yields -0.03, 21.1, 19.8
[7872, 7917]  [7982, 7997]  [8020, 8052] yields 0.09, 21.2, 19.9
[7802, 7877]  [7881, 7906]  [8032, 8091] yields 0.02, 21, 20.2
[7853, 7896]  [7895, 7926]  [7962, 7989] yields -0.04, 20.8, 19.8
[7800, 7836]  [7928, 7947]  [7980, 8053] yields 0.02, 20.9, 19.6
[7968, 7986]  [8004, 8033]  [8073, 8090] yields 0.04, 19.8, 20.5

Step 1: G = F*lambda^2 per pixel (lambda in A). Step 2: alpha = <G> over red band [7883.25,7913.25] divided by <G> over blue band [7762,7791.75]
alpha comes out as 1.0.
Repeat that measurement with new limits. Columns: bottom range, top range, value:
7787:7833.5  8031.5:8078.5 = 1.01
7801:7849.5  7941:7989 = 1.01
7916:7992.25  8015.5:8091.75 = 1.02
